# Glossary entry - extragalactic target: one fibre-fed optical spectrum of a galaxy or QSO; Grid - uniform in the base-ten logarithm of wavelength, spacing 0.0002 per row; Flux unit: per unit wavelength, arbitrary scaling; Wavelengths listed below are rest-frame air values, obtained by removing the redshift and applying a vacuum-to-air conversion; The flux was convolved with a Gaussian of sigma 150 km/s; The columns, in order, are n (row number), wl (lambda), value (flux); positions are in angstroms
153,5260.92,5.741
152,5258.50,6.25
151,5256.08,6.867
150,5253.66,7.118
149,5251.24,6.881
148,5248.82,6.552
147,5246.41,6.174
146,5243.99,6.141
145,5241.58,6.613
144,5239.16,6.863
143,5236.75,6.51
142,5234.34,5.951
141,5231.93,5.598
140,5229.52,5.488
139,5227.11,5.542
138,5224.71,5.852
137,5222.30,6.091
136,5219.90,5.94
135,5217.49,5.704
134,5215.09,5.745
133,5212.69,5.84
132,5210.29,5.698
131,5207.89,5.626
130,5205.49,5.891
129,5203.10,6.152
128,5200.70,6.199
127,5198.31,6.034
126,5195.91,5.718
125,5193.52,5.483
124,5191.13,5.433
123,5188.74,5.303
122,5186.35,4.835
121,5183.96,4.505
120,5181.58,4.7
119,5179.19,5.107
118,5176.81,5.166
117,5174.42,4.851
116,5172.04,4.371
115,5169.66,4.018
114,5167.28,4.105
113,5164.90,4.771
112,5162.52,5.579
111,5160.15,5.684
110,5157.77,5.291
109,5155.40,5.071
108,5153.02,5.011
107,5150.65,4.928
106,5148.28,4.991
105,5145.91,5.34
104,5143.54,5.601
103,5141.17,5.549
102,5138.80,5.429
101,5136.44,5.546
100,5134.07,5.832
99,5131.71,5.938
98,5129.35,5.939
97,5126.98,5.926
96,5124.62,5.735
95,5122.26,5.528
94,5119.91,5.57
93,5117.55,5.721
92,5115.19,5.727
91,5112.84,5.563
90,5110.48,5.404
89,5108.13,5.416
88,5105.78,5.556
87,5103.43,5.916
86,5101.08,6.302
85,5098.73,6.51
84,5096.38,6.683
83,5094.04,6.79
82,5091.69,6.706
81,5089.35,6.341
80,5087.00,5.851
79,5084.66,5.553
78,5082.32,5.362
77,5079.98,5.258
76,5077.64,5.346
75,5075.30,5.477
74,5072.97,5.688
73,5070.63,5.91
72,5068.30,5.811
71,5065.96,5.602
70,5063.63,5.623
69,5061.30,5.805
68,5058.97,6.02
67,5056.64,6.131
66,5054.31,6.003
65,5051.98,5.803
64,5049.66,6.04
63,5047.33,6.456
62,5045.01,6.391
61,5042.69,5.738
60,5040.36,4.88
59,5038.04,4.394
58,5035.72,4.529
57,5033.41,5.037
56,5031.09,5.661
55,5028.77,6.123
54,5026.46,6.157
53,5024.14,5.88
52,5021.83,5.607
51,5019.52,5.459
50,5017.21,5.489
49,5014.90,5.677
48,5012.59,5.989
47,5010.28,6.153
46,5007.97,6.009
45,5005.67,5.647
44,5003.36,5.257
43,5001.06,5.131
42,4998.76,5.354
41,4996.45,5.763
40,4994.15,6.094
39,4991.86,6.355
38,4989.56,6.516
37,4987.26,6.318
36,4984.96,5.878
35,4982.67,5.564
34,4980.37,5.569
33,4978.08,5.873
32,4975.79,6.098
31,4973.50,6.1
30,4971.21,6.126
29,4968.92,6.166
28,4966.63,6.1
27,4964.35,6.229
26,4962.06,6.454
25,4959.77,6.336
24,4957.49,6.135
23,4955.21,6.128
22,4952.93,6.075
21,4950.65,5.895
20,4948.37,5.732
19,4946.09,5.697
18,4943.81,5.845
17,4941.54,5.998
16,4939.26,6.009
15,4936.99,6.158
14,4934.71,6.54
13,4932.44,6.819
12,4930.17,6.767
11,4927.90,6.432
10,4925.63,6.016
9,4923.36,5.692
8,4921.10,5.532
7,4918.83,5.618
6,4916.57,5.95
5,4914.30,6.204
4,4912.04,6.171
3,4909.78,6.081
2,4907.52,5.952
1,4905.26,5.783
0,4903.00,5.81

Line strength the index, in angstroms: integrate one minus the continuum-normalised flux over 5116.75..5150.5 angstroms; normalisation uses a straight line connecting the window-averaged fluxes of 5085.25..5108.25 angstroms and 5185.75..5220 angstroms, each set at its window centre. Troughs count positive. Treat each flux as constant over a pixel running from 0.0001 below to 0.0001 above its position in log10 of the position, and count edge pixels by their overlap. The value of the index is 2.5 angstroms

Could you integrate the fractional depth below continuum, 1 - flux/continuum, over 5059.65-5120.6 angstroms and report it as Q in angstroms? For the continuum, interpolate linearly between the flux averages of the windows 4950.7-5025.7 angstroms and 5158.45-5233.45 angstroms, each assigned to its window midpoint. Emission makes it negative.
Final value -1.8 angstroms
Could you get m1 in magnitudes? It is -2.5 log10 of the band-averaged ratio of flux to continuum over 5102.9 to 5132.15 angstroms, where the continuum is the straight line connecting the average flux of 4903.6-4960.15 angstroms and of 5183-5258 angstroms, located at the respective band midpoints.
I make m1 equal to 0.06 mag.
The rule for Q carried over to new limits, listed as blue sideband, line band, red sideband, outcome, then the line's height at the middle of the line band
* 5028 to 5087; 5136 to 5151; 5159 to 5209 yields 0.0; 5.35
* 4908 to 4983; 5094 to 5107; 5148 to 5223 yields -1.6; 5.58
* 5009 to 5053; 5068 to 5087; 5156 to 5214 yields -0.1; 5.54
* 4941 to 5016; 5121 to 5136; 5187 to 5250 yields 0.3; 5.93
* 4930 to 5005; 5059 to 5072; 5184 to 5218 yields 0.2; 5.86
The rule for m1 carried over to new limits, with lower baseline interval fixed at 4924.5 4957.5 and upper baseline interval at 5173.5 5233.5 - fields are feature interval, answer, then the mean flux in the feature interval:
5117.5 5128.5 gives 0.01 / 5.7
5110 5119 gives 0.03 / 5.61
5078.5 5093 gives 0.00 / 5.84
